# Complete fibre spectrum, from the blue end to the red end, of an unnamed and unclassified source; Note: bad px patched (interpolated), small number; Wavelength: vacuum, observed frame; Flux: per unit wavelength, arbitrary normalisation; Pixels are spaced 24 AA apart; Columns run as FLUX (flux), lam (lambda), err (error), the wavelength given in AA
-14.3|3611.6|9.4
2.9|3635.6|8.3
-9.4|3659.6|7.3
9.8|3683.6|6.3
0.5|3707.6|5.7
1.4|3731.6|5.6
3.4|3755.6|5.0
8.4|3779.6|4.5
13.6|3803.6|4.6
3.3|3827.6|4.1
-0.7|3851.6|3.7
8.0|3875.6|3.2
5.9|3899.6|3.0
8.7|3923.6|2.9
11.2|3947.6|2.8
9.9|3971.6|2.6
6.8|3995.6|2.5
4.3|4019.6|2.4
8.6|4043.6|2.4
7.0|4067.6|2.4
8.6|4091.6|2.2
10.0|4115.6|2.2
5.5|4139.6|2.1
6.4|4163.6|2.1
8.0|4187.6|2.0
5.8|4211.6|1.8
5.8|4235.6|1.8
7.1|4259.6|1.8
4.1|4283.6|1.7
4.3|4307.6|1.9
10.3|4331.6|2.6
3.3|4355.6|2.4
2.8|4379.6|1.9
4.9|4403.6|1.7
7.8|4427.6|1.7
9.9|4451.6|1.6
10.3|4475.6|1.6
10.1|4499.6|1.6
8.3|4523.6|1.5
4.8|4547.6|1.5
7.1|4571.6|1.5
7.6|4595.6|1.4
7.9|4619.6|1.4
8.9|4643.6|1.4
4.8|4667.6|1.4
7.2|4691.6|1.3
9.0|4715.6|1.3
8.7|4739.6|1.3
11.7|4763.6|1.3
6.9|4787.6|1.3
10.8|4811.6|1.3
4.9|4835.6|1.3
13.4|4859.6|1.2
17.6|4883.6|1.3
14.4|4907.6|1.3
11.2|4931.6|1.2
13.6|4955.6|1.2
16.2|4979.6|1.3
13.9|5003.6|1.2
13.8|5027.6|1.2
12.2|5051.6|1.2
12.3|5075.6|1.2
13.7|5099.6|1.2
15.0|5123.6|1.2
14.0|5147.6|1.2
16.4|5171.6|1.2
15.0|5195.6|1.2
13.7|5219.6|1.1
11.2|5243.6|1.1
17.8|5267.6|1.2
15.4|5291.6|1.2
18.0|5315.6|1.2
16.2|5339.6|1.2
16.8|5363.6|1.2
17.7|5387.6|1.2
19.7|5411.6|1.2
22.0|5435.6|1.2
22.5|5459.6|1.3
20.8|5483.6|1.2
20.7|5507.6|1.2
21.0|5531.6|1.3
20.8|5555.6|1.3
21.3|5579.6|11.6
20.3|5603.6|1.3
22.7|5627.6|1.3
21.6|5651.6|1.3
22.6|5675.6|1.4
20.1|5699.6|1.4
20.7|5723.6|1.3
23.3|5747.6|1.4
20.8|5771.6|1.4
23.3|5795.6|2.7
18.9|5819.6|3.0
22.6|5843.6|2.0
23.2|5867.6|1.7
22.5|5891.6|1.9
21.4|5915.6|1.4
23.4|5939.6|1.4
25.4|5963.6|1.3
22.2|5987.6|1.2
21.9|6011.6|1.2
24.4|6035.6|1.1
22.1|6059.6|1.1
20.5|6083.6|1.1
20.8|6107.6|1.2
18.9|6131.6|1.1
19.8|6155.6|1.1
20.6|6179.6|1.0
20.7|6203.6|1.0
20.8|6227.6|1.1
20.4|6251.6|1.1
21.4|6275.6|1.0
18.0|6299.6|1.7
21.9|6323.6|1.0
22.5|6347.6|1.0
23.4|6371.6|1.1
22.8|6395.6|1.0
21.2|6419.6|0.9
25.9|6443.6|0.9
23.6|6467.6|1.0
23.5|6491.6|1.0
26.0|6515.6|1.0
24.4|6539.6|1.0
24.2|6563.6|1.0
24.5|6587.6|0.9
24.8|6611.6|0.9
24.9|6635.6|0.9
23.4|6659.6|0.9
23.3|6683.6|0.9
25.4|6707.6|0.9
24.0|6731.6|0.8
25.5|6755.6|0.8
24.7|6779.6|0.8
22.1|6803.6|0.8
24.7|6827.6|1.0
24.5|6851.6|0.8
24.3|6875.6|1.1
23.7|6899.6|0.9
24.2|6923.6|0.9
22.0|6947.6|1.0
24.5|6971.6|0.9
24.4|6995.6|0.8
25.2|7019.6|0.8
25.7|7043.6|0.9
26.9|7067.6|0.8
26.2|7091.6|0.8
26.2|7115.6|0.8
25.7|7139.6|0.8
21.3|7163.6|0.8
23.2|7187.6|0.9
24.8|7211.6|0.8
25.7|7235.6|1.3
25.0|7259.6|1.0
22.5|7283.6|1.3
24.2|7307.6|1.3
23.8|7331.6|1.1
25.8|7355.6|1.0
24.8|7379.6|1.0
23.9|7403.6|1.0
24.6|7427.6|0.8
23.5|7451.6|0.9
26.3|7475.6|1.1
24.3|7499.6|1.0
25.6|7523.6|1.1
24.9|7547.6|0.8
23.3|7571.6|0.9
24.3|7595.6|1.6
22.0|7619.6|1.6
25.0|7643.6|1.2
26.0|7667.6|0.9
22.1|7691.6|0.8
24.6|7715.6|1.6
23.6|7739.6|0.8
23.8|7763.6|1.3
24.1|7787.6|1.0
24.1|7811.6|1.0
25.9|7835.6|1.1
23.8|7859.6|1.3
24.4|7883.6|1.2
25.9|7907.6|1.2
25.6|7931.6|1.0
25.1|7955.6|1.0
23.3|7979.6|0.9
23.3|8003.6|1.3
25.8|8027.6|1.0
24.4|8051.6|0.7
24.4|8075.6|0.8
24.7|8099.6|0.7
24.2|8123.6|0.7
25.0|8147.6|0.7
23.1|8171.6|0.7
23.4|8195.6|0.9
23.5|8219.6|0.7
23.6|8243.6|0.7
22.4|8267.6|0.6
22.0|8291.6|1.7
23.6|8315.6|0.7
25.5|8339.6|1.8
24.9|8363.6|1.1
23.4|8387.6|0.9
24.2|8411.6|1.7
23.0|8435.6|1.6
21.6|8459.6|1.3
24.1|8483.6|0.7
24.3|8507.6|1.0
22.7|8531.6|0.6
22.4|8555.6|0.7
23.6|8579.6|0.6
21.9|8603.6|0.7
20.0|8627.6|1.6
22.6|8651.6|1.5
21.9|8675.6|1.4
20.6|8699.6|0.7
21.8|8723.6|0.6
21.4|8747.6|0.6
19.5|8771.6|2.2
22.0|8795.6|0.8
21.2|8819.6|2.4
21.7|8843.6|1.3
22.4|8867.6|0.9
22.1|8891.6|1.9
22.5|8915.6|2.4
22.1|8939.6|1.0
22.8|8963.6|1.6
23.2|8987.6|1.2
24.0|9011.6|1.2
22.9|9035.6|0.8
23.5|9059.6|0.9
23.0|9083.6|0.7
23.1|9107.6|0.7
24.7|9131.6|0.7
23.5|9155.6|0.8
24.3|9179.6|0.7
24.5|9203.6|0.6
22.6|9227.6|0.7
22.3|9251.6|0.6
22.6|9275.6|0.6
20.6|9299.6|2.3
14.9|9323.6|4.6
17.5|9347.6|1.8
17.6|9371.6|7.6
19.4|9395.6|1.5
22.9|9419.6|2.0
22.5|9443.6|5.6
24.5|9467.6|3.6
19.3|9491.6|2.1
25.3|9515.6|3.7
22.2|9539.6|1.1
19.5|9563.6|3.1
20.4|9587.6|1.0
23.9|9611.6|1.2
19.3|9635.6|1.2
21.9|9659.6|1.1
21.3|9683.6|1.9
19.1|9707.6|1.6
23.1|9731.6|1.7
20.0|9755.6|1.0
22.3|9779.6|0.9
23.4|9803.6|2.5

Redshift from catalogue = 0.22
